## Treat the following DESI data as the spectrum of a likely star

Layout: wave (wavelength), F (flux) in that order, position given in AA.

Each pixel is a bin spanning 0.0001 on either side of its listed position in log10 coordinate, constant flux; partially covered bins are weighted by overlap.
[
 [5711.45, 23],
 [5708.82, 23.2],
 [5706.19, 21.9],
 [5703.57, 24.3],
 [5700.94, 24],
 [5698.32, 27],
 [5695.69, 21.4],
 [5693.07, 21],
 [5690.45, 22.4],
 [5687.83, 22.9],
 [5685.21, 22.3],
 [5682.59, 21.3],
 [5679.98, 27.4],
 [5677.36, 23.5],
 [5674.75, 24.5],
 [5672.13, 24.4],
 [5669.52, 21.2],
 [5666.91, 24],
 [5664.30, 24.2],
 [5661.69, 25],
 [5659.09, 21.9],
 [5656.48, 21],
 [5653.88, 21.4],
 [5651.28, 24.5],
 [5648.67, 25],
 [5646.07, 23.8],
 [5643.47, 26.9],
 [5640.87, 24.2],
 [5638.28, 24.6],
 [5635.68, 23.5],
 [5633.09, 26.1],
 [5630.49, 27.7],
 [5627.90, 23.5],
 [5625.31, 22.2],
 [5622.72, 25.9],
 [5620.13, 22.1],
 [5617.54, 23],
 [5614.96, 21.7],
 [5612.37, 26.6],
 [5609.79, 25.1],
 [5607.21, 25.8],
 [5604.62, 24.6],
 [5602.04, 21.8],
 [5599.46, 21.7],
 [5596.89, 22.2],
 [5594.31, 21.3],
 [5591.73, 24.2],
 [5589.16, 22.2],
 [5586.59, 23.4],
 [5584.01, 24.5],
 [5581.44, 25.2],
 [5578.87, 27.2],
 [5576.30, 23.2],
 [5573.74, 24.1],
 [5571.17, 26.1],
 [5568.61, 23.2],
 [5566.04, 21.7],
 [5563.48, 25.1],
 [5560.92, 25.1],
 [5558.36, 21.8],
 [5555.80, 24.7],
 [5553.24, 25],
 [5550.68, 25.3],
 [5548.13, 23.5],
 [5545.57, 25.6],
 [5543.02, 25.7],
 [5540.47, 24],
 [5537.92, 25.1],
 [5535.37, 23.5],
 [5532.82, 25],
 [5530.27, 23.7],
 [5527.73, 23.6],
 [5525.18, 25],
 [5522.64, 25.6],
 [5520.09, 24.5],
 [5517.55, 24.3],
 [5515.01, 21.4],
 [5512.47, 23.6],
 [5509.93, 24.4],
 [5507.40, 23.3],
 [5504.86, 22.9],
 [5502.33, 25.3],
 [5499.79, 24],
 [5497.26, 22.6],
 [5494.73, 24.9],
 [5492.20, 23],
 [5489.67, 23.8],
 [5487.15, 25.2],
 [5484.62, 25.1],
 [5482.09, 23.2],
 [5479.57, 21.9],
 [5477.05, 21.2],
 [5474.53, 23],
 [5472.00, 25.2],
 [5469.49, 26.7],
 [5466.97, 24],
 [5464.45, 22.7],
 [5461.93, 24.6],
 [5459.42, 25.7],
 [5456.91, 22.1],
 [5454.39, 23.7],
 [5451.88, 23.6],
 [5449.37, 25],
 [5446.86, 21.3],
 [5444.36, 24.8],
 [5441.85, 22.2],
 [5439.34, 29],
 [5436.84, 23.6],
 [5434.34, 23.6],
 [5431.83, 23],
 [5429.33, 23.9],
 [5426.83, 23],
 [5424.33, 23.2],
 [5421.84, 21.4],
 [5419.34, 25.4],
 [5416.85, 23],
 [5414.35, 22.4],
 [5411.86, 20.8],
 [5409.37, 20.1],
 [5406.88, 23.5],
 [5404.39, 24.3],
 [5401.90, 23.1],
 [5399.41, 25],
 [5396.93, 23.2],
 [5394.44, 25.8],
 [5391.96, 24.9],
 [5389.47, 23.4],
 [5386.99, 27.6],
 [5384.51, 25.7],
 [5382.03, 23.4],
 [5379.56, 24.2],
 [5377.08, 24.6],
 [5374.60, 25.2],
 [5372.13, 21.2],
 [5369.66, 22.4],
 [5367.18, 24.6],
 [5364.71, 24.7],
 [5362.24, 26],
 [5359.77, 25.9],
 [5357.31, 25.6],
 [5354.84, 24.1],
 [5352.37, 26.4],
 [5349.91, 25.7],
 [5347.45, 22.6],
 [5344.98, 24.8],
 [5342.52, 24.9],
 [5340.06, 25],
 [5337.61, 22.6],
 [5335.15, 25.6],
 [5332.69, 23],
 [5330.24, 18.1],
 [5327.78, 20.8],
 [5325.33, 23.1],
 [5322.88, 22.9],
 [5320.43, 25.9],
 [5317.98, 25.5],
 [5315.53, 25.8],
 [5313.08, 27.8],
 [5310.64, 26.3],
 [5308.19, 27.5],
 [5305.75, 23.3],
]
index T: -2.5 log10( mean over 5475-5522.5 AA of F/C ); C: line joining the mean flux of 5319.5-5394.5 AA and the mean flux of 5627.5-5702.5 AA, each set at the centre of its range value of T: 0.018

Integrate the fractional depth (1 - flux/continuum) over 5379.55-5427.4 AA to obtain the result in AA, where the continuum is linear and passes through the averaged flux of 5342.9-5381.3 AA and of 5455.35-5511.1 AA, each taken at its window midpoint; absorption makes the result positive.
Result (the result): 1.25 AA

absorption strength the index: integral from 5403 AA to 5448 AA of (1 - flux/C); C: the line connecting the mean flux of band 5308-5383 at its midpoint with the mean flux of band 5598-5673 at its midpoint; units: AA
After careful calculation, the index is 1.8 AA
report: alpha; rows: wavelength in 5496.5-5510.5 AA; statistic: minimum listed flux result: 22.6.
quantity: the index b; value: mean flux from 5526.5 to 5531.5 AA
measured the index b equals 23.7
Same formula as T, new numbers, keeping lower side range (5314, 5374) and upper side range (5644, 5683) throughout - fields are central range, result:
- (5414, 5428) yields 0.040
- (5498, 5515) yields 0.008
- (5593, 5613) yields 0.009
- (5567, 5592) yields -0.024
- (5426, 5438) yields 0.025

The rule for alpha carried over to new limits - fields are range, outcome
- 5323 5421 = 18.1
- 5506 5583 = 21.4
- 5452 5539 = 21.2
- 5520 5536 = 23.5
